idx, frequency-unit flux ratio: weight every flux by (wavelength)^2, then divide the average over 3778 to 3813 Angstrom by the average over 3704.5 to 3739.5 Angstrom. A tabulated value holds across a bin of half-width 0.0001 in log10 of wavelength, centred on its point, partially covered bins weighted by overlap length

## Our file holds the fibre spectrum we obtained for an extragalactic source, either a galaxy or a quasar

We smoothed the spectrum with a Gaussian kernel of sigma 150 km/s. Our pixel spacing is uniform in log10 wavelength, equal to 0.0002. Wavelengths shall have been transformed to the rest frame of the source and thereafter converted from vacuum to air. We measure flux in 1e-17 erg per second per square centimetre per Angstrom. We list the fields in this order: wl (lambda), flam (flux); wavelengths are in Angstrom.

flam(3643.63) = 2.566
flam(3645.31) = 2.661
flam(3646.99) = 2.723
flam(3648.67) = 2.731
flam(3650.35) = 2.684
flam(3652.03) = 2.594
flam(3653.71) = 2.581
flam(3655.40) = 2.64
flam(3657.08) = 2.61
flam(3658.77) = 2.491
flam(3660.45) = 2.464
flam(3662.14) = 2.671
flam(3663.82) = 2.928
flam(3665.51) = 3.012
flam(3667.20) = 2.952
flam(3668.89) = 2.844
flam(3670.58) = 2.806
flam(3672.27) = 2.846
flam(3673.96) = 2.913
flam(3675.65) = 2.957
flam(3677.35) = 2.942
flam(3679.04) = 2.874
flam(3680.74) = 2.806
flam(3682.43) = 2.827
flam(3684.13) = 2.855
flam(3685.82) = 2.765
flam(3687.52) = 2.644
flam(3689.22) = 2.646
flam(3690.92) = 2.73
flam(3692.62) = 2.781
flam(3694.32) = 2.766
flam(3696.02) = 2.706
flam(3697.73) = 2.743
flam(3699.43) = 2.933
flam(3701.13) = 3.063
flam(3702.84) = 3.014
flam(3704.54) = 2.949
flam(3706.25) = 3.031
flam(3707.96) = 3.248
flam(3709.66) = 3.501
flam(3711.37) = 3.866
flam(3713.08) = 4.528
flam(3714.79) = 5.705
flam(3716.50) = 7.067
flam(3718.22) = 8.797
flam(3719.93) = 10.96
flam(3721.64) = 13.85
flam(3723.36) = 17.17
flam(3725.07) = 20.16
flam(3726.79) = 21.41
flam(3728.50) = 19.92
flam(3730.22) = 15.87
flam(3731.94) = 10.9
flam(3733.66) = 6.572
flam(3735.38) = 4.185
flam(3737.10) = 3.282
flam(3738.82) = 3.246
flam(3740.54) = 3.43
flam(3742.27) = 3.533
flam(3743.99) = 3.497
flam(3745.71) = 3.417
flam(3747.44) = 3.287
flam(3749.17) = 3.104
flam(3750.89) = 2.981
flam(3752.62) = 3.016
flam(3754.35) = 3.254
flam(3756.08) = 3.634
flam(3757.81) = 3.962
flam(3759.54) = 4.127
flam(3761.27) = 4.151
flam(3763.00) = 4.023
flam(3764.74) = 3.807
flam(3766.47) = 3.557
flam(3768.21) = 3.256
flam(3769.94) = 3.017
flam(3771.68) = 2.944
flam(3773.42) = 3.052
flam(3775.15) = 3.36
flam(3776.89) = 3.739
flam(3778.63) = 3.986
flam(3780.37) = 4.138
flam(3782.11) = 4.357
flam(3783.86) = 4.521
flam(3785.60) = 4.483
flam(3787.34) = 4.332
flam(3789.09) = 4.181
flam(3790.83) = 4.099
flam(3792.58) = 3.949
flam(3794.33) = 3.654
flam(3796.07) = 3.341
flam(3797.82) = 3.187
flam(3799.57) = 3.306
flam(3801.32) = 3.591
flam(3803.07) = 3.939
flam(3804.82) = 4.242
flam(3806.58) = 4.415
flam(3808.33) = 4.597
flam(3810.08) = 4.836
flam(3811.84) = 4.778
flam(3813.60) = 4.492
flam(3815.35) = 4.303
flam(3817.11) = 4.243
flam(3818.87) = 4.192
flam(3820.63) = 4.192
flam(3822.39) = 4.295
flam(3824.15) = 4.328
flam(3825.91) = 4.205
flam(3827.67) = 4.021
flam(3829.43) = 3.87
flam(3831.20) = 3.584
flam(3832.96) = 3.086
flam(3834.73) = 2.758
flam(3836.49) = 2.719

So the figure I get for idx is 0.5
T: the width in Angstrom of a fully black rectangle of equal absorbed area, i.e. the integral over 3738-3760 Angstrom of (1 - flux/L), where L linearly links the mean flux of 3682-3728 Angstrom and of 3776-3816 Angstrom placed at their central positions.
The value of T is 7.48 Angstrom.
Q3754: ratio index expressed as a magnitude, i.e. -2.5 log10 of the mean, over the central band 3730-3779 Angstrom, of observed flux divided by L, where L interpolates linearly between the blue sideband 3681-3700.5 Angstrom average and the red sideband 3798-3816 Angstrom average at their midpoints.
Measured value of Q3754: -0.18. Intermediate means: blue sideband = 2.77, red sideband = 4.21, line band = 4.13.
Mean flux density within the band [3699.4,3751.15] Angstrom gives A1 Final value 7.29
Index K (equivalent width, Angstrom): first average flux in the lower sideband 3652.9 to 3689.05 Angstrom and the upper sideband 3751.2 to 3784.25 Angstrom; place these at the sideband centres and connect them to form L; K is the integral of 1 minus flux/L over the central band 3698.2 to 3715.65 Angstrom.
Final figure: -2.5 Angstrom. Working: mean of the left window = 2.78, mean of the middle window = 3.57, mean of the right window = 3.65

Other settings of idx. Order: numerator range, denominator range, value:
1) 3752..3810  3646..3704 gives 1.45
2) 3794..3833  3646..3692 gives 1.59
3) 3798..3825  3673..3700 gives 1.61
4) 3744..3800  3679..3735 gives 0.56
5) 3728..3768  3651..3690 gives 1.91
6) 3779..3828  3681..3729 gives 0.68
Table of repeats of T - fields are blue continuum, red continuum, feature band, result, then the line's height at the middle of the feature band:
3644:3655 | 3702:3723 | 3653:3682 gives 6.6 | 3.65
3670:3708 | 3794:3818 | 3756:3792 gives -1.0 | 3.74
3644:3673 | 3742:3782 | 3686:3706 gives 1.3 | 3.01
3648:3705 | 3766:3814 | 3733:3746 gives -1.8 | 3.41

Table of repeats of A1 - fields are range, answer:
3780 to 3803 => 3.93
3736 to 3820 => 3.79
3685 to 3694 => 2.72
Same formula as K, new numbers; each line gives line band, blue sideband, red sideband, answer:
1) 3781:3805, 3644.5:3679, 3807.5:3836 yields -0.6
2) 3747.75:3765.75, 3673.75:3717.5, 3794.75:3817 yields 0.7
